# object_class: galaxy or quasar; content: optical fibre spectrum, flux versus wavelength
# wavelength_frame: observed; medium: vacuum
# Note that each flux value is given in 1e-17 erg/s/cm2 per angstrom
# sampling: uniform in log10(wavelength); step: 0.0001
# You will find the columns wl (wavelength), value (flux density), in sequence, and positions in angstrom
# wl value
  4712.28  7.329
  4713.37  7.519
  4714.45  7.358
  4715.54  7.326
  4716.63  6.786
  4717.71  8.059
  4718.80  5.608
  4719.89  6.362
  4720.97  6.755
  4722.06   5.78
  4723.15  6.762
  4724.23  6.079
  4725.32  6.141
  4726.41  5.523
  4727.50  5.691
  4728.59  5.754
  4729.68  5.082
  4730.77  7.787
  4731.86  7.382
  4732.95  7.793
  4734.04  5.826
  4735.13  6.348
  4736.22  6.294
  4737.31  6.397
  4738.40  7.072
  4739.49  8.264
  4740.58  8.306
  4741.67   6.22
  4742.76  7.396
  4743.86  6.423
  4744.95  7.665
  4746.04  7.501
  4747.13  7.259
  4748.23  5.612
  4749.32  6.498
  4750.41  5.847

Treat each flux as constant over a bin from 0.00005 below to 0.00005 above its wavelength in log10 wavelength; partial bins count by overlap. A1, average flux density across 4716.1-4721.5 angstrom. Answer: 6.72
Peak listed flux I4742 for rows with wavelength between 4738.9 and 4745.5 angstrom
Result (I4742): 8.306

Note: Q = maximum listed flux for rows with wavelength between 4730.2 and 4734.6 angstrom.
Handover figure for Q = 7.793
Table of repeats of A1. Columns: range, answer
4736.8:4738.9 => 6.74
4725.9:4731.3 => 5.96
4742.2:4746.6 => 7.25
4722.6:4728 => 6.04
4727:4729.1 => 5.72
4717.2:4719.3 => 6.83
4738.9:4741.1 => 8.27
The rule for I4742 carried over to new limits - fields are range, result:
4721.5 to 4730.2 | 6.762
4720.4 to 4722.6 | 6.755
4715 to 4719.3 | 8.059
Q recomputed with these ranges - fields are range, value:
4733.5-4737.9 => 6.397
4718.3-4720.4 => 6.362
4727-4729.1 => 5.754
